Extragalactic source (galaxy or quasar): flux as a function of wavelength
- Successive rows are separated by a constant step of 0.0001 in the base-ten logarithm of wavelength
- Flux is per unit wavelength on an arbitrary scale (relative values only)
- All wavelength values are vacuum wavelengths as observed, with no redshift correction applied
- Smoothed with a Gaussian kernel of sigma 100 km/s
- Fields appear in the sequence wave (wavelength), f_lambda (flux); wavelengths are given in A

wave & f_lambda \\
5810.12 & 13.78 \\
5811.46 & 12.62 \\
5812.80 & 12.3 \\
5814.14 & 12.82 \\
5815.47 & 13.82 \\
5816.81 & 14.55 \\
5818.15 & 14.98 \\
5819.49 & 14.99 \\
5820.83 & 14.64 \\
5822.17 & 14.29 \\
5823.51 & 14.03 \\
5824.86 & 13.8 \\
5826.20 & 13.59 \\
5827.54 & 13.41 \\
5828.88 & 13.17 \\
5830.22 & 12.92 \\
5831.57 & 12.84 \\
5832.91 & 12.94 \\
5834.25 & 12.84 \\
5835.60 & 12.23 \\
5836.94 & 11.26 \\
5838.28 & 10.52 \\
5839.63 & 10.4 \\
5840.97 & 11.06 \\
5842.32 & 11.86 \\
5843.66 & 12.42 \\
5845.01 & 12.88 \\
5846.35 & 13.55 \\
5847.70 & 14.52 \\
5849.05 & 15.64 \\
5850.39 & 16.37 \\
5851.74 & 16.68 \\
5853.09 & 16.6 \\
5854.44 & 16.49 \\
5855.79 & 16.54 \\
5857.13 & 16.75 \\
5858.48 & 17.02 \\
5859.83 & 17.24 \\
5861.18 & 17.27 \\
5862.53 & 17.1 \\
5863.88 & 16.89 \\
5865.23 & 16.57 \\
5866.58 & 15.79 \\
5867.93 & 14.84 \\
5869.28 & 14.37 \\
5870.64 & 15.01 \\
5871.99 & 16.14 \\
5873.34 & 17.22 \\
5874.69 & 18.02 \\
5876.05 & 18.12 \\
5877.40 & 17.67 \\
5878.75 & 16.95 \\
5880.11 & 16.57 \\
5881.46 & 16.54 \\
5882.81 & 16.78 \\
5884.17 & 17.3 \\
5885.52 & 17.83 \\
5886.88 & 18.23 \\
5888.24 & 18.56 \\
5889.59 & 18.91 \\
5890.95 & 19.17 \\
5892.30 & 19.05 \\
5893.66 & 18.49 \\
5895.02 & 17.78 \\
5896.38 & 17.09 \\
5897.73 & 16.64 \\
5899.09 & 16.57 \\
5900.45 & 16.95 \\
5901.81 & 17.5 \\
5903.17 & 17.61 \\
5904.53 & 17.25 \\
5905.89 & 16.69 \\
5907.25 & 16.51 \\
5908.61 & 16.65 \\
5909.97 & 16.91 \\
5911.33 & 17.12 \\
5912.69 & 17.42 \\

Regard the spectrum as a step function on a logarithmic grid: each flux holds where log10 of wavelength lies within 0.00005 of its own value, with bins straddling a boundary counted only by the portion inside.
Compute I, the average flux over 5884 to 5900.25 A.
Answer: 18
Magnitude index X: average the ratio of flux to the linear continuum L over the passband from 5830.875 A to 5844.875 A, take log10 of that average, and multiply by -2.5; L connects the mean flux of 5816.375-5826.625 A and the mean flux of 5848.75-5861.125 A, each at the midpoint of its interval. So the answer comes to 0.29 mag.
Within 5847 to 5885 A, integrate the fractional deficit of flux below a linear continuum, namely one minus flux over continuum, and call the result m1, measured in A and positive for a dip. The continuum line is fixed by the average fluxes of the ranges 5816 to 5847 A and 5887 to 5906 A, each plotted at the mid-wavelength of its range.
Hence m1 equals -2.52 A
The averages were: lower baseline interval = 13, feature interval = 16.5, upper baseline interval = 17.8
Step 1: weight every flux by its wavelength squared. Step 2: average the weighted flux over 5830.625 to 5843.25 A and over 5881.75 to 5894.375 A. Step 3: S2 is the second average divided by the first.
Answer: 1.57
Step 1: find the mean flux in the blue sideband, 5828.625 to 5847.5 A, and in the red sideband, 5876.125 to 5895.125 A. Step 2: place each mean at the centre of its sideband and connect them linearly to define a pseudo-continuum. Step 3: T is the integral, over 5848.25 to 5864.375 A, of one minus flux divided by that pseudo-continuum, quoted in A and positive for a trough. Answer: -2.6 A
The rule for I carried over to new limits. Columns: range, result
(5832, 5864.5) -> 14.5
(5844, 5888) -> 16.4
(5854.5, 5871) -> 16.3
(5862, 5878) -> 16.5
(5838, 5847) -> 11.9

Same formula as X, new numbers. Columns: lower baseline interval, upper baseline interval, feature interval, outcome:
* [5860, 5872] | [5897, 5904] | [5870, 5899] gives -0.06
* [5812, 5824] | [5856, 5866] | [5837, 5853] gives 0.19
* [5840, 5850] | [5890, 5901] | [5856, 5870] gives -0.11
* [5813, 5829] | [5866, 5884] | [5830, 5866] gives 0.06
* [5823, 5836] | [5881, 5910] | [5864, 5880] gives -0.03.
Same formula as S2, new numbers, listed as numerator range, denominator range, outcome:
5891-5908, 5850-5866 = 1.05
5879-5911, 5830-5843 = 1.50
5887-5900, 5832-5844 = 1.56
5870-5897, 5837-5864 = 1.20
